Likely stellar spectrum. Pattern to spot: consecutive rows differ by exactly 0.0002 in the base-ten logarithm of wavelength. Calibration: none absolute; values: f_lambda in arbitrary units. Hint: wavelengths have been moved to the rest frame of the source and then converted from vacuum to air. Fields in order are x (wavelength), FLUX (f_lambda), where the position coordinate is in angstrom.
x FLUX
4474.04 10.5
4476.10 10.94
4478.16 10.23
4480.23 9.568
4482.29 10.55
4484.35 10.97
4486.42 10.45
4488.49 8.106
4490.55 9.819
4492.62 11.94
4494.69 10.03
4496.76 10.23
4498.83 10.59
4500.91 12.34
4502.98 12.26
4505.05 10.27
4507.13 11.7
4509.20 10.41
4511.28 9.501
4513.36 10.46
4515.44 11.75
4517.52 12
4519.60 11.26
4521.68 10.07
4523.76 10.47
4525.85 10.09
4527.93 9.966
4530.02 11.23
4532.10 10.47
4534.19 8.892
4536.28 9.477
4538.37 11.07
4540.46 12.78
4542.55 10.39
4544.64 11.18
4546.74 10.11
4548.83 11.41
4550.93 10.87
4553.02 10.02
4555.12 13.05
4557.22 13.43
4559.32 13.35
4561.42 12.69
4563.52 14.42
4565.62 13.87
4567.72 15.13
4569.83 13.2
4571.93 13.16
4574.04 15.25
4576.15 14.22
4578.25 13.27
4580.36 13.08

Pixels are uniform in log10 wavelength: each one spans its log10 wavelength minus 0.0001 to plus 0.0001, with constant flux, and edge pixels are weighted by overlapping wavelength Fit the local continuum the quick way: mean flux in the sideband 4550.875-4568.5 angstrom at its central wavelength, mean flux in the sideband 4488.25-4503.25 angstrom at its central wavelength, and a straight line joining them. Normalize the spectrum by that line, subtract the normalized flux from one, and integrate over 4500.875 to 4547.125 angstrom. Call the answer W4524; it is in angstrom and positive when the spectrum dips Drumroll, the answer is 3.81 angstrom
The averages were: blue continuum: 10.7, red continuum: 13.1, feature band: 10.8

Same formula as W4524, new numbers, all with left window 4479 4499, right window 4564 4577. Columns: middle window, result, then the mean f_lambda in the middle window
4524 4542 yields 2.7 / 10.5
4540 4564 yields 2.5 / 11.9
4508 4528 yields 1.7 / 10.6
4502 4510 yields -0.1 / 11.2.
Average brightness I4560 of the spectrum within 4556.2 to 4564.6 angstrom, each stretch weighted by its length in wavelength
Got 13.5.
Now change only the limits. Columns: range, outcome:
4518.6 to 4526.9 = 10.5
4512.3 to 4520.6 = 11.4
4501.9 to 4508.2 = 11.4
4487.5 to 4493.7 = 9.98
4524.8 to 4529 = 10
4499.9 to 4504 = 12.3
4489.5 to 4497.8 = 10.5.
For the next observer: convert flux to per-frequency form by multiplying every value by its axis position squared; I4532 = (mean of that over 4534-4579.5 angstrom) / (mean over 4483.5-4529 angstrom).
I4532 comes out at 1.2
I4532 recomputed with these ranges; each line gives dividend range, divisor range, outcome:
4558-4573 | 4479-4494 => 1.39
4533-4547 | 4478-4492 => 1.08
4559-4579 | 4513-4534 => 1.32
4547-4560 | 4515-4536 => 1.14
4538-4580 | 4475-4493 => 1.28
